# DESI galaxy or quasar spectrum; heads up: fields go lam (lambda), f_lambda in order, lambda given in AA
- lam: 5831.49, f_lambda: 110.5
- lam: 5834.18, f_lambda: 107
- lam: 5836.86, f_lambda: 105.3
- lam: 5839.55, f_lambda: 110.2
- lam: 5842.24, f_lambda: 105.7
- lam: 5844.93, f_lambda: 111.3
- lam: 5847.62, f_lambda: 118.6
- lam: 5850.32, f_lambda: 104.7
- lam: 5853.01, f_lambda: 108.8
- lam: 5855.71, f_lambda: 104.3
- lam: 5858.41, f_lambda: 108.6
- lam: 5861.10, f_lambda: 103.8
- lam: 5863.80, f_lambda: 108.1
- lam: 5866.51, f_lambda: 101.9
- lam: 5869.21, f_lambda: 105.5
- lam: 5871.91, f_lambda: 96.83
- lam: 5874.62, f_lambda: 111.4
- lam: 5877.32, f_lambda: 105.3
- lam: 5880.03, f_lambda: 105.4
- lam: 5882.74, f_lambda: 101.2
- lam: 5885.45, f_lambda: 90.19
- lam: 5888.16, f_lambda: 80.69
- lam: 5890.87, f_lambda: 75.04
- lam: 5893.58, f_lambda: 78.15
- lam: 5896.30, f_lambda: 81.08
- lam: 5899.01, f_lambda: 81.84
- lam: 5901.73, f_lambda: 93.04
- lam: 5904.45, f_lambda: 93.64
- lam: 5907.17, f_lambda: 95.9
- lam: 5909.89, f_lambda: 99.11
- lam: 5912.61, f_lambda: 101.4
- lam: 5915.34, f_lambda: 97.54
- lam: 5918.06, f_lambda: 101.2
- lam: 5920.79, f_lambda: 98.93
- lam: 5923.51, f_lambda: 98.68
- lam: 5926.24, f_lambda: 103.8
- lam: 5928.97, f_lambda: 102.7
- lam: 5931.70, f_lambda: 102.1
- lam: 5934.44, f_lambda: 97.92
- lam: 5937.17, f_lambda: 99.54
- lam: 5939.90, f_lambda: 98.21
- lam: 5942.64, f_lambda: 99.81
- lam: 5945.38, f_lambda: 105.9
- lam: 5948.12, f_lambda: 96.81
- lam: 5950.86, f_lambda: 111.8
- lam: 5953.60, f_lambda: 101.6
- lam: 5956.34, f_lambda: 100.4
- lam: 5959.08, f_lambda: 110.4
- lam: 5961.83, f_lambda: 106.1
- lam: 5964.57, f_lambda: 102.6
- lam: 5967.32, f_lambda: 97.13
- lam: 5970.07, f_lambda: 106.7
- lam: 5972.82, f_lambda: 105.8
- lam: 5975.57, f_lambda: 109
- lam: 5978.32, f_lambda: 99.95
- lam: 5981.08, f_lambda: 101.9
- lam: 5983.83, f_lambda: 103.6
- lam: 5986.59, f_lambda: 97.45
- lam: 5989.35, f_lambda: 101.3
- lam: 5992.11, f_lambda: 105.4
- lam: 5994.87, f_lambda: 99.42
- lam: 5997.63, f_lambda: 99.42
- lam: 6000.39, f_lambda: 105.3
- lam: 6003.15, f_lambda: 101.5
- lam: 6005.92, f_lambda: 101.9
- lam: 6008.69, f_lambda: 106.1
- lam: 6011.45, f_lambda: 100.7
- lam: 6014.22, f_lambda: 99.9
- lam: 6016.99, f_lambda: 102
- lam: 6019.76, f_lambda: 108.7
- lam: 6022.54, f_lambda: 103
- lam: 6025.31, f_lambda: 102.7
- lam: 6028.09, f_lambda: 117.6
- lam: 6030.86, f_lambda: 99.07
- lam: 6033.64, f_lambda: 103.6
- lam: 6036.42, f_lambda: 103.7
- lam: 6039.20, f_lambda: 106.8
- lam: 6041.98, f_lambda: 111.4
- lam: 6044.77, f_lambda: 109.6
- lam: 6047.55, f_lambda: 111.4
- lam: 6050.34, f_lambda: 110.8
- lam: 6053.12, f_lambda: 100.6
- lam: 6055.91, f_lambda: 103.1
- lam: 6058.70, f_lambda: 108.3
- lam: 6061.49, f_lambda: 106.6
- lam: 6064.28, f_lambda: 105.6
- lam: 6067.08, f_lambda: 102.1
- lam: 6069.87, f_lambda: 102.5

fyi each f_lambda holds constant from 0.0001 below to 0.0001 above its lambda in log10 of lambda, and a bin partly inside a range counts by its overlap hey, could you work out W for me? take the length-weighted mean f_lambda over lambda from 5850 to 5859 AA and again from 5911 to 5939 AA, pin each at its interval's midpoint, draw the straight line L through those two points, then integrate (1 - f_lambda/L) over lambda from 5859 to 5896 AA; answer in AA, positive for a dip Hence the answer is 2.7 AA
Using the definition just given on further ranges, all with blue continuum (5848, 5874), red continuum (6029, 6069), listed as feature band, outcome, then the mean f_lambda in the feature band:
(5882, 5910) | 4.81 AA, 87.4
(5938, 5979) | 0.86 AA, 104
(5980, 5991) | 0.48 AA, 101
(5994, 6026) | 0.99 AA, 103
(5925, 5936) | 0.42 AA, 102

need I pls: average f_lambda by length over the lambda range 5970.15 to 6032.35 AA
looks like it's 103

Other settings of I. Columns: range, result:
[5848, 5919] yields 97.7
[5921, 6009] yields 102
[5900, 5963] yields 101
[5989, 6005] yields 102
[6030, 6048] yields 106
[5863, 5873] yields 103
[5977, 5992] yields 101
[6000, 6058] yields 105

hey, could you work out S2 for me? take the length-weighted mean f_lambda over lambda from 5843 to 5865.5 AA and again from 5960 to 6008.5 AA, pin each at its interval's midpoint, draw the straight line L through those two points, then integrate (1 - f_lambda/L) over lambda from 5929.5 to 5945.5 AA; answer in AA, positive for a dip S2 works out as 0.7 AA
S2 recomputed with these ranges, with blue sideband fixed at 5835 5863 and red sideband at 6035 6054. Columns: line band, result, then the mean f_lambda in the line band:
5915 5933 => 1.2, 101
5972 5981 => 0.3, 104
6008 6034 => 0.9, 104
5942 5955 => 0.6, 103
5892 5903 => 2.5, 83.3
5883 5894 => 2.5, 83.3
